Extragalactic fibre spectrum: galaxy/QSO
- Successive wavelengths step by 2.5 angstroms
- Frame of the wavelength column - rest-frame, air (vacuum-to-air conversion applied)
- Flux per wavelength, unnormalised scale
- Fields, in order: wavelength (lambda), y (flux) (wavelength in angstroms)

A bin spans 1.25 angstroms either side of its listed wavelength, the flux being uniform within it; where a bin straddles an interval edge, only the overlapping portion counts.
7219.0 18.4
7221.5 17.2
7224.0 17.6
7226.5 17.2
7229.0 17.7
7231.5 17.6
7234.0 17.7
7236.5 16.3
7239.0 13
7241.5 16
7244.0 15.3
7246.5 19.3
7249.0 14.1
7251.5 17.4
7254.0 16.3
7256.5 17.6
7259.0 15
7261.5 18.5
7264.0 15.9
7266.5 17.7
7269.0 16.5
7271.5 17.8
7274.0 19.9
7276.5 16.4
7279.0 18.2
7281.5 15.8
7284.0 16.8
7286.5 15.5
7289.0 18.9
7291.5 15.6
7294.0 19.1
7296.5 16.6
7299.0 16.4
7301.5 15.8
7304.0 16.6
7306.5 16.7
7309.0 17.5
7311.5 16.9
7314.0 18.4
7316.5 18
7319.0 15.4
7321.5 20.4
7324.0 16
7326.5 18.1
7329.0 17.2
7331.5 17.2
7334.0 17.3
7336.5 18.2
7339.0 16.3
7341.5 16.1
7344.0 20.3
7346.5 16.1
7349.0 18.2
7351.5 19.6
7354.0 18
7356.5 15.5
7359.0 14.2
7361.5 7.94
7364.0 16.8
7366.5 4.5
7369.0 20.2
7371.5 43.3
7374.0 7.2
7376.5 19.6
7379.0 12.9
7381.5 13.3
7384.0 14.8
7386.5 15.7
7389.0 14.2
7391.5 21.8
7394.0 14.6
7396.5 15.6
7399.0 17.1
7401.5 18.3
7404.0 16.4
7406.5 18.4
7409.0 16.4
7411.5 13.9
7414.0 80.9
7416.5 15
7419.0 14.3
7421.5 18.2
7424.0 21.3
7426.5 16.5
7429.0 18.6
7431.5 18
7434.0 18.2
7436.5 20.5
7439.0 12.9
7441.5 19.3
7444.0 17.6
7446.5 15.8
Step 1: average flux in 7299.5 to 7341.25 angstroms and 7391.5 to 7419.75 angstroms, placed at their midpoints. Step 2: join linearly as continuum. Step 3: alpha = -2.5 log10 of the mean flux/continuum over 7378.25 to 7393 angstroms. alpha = 0.32 mag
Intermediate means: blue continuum 17.2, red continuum 22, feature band 15.5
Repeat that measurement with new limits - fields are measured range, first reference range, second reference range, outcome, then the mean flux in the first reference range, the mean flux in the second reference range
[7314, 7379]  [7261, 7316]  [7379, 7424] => 0.08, 17.2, 19.8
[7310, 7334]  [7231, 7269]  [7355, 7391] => -0.09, 16.5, 15.9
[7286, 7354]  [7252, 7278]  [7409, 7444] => 0.08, 17.2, 21.8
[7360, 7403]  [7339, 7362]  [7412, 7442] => 0.16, 16.5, 22.7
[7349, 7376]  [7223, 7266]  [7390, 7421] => 0.21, 16.6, 21.7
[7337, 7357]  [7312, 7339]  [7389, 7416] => 0.08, 17.5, 22.7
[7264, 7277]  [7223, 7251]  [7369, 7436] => -0.02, 16.5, 19.8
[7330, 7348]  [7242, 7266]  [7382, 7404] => -0.06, 16.6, 16.4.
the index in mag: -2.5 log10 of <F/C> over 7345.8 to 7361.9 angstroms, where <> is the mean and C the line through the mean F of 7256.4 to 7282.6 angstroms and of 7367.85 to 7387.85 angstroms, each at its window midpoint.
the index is 0.13 mag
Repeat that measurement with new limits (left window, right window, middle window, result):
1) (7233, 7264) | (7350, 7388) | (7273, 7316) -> -0.053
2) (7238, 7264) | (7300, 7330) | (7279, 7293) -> 0.005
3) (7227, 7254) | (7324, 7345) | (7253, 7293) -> -0.015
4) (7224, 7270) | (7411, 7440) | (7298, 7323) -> 0.096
